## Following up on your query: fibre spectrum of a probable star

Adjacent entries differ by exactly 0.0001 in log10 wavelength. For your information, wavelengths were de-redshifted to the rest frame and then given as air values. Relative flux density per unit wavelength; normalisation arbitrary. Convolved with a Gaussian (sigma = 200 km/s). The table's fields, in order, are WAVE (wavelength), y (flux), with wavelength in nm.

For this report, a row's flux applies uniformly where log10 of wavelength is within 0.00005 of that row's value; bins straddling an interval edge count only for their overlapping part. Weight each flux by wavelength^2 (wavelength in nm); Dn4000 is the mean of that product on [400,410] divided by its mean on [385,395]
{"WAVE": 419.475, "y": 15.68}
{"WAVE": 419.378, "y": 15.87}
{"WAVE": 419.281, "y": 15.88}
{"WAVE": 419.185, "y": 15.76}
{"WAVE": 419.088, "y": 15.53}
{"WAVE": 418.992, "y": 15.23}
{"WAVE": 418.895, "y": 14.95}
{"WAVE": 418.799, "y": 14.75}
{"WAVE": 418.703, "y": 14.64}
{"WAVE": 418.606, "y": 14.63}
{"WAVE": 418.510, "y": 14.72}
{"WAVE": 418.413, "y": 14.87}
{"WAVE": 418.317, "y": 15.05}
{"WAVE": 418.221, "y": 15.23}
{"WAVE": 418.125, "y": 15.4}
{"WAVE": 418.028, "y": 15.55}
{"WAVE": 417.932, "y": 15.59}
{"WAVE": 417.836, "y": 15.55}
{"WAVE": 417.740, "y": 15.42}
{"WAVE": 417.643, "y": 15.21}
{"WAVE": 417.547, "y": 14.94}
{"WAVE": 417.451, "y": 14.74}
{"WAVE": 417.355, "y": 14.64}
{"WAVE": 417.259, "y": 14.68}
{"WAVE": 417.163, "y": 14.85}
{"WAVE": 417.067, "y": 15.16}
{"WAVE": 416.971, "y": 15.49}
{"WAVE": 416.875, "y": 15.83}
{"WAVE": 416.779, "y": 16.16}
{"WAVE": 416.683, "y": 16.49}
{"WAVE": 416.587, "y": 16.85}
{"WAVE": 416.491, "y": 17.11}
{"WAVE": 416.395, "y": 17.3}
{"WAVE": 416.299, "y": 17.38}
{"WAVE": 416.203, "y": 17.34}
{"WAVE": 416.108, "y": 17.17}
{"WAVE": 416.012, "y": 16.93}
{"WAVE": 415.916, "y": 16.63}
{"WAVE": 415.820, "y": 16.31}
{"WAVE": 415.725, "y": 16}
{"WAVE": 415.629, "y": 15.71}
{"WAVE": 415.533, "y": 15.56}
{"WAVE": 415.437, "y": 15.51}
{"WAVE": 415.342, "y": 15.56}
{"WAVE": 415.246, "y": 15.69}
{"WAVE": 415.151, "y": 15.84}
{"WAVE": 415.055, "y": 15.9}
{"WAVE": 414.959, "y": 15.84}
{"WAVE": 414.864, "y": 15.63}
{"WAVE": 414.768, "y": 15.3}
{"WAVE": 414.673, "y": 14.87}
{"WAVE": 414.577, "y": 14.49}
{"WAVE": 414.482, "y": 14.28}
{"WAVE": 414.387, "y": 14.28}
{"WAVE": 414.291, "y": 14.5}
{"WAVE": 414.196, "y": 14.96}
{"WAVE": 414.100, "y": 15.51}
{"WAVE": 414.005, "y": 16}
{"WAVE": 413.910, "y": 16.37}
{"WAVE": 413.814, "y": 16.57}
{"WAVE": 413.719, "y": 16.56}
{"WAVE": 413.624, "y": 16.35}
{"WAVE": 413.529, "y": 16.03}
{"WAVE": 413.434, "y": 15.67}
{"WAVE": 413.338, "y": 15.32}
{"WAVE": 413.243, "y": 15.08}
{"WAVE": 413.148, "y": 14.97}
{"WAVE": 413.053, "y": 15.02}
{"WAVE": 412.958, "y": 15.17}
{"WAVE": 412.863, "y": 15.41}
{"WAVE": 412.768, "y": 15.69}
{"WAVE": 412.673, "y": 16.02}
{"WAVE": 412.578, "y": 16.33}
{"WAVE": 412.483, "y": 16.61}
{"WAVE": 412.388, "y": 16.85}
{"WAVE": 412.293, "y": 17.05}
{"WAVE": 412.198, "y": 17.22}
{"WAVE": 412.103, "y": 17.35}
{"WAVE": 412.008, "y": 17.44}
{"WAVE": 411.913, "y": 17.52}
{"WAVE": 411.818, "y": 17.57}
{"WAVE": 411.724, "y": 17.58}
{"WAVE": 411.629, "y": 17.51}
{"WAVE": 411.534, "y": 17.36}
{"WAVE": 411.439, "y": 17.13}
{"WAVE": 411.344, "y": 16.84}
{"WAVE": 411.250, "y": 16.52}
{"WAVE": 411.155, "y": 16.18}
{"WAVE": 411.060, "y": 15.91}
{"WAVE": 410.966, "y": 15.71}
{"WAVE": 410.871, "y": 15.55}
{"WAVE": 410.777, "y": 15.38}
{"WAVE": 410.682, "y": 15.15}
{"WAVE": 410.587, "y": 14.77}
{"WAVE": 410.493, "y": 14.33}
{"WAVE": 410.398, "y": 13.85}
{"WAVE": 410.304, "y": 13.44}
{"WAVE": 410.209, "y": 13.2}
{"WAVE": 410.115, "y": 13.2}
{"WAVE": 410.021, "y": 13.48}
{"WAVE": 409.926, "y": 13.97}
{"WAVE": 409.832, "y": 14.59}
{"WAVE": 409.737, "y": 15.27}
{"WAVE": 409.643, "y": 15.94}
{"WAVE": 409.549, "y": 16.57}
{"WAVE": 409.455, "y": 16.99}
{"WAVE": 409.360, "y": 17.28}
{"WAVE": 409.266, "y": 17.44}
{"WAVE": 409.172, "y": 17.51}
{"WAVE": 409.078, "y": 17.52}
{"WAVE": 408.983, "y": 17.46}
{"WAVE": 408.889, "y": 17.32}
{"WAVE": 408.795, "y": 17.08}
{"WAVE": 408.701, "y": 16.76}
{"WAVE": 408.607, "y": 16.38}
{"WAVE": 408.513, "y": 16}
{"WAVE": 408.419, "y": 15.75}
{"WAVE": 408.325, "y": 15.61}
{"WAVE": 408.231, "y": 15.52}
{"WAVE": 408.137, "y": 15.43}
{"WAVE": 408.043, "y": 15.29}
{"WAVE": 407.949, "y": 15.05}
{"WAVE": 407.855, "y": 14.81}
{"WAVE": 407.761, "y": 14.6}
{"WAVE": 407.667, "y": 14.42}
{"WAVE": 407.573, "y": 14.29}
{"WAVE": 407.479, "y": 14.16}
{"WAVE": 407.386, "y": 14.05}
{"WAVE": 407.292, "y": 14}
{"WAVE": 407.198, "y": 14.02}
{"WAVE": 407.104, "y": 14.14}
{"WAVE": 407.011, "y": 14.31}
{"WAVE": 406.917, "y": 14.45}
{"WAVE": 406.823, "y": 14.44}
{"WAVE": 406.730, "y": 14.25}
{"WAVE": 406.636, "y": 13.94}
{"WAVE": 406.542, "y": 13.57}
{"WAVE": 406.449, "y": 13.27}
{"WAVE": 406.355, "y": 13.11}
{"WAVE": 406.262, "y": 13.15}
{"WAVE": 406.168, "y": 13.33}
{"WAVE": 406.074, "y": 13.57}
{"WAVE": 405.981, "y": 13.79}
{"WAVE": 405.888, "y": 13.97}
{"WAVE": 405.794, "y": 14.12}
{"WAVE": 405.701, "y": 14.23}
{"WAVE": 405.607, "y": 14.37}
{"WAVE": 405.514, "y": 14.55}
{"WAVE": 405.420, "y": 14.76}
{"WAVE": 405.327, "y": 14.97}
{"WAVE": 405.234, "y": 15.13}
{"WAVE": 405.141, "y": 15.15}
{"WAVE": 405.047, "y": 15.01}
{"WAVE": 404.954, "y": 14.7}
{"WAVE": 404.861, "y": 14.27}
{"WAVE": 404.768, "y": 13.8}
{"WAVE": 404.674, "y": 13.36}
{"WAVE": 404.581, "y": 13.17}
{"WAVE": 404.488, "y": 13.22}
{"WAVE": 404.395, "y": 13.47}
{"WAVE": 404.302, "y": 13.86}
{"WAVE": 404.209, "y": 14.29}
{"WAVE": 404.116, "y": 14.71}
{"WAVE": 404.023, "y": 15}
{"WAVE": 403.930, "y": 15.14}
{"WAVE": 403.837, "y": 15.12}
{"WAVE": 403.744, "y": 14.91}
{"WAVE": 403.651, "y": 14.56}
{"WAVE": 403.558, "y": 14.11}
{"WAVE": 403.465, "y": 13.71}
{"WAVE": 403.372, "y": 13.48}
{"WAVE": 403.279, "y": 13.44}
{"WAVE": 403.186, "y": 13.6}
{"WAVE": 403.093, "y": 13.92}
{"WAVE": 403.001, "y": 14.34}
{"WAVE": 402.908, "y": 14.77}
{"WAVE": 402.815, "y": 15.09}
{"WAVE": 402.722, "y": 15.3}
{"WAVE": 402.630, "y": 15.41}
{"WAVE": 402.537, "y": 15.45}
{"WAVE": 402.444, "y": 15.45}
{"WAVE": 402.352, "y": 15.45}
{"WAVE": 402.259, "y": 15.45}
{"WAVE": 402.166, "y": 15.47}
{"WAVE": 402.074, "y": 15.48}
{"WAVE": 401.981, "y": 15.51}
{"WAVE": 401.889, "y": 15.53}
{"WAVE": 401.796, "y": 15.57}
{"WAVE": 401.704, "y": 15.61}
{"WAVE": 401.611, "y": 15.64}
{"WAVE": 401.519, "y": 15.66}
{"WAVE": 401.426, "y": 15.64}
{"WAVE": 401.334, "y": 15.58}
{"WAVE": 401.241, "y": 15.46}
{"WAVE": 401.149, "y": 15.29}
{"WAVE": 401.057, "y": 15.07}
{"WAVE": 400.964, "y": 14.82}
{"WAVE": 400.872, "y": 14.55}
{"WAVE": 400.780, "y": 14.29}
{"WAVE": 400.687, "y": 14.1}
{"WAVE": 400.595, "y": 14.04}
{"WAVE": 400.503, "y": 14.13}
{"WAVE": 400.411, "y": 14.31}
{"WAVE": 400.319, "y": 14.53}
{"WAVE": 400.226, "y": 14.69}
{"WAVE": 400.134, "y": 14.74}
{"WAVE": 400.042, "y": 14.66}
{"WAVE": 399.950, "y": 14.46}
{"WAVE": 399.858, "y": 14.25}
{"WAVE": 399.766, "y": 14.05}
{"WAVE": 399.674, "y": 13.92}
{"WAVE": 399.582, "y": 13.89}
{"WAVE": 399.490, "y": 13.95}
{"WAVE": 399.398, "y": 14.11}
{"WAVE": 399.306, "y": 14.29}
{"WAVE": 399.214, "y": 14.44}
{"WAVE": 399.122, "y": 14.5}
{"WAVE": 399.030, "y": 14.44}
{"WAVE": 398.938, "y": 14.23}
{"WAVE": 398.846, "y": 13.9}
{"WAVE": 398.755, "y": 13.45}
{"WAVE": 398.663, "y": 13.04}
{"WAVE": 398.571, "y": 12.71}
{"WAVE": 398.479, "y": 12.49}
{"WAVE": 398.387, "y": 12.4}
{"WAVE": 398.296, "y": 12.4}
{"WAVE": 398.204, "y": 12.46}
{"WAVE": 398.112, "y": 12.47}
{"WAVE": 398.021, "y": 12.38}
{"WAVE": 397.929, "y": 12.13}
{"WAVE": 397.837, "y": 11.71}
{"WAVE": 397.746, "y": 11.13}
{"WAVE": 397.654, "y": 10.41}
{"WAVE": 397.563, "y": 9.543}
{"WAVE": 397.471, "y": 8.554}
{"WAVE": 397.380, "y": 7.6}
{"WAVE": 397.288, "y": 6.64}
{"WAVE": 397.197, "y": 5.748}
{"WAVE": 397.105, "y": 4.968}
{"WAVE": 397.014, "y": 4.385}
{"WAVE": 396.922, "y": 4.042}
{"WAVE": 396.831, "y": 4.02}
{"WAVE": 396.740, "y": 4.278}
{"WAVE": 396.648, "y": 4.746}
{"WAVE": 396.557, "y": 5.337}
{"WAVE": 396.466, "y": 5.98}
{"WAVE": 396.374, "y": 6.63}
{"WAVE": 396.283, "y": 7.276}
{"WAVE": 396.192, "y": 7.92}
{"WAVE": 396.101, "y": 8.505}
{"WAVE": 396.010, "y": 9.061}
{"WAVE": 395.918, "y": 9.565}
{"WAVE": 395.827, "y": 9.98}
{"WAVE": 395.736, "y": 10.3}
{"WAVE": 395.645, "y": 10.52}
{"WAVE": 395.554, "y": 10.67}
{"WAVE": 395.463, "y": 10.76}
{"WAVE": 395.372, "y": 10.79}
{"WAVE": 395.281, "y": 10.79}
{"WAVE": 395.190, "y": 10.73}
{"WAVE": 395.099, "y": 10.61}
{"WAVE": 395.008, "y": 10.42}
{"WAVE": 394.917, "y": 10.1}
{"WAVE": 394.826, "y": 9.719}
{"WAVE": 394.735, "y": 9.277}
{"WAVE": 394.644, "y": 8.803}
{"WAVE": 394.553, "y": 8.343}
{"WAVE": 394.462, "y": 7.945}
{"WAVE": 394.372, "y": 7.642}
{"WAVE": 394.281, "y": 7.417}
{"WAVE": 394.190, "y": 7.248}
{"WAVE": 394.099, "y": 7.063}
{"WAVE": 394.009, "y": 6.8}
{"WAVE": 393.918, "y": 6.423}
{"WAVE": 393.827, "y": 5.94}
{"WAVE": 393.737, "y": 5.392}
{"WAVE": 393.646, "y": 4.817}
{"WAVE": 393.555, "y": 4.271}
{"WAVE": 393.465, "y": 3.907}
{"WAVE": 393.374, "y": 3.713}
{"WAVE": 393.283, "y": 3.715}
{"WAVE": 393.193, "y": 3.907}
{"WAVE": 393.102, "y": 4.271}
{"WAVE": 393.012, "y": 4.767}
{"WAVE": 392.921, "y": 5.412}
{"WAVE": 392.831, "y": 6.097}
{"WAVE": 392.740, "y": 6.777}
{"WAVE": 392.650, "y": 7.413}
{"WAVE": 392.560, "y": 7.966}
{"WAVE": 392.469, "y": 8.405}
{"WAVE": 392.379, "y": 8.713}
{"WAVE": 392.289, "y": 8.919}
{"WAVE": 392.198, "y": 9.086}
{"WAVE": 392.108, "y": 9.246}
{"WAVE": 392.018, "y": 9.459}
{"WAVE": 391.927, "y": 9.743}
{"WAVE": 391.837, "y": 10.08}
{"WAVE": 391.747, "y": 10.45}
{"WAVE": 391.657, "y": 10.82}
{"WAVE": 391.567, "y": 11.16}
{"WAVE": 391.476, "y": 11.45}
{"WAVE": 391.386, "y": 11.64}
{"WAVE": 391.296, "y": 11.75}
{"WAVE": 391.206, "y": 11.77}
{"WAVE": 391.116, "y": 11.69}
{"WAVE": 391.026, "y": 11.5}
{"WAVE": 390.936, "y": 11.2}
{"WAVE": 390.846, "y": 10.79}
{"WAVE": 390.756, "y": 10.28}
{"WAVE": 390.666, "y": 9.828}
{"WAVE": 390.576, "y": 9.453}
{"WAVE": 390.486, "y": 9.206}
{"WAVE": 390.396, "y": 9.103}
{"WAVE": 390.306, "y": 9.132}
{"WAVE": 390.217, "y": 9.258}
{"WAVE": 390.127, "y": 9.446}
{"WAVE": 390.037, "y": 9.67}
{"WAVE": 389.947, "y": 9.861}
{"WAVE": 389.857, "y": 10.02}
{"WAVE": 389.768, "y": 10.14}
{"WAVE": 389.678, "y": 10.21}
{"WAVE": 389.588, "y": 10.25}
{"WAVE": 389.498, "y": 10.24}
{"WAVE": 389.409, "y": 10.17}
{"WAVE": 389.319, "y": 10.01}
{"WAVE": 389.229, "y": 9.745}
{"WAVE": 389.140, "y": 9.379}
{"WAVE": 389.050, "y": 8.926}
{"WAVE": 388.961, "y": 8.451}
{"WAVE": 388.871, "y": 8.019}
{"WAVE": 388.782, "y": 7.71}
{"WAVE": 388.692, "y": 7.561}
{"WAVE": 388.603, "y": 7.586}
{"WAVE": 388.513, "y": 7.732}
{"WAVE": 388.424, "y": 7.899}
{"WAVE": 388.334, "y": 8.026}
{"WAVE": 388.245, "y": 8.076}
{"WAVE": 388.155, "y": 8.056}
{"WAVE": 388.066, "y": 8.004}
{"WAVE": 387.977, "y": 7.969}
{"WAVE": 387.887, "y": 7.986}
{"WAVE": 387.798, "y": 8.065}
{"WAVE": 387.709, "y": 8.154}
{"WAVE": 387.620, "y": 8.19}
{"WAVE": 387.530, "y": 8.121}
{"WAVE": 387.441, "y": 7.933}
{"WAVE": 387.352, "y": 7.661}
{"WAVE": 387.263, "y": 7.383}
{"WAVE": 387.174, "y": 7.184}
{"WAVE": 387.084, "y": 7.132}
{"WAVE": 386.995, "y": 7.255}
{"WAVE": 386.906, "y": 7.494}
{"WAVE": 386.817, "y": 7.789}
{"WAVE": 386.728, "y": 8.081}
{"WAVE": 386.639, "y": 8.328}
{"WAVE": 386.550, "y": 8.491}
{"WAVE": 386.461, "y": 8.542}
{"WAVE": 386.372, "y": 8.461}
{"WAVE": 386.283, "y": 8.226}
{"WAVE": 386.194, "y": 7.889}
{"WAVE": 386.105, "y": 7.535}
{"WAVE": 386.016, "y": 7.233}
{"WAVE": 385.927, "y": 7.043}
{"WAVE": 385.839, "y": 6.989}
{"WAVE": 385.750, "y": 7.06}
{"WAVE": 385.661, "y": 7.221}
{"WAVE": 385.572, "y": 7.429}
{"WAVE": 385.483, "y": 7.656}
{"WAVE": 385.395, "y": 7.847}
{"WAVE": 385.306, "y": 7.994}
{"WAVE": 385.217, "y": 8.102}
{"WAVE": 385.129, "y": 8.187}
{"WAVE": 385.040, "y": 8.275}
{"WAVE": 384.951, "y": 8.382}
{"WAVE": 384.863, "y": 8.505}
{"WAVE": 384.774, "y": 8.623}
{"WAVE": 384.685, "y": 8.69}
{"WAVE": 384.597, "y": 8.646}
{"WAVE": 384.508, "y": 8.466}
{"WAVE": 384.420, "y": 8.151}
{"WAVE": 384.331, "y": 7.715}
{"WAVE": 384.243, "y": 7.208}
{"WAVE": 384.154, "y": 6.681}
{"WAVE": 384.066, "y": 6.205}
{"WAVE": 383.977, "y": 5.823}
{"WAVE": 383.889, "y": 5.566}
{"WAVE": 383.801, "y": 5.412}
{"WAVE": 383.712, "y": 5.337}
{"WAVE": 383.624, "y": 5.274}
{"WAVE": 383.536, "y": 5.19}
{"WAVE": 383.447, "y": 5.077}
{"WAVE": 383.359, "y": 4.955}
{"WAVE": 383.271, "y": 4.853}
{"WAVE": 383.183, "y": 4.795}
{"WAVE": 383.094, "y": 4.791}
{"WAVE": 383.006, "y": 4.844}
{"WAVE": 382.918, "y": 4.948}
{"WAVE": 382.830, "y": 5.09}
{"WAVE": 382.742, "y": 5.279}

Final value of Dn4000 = 1.93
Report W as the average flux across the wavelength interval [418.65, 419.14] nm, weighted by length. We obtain 15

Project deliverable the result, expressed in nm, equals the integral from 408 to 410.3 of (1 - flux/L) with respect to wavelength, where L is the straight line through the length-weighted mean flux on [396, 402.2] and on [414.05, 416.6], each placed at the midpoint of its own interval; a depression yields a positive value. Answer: -0.23 nm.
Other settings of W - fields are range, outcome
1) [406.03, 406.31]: 13.3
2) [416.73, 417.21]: 15.5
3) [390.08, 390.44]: 9.25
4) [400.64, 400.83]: 14.2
